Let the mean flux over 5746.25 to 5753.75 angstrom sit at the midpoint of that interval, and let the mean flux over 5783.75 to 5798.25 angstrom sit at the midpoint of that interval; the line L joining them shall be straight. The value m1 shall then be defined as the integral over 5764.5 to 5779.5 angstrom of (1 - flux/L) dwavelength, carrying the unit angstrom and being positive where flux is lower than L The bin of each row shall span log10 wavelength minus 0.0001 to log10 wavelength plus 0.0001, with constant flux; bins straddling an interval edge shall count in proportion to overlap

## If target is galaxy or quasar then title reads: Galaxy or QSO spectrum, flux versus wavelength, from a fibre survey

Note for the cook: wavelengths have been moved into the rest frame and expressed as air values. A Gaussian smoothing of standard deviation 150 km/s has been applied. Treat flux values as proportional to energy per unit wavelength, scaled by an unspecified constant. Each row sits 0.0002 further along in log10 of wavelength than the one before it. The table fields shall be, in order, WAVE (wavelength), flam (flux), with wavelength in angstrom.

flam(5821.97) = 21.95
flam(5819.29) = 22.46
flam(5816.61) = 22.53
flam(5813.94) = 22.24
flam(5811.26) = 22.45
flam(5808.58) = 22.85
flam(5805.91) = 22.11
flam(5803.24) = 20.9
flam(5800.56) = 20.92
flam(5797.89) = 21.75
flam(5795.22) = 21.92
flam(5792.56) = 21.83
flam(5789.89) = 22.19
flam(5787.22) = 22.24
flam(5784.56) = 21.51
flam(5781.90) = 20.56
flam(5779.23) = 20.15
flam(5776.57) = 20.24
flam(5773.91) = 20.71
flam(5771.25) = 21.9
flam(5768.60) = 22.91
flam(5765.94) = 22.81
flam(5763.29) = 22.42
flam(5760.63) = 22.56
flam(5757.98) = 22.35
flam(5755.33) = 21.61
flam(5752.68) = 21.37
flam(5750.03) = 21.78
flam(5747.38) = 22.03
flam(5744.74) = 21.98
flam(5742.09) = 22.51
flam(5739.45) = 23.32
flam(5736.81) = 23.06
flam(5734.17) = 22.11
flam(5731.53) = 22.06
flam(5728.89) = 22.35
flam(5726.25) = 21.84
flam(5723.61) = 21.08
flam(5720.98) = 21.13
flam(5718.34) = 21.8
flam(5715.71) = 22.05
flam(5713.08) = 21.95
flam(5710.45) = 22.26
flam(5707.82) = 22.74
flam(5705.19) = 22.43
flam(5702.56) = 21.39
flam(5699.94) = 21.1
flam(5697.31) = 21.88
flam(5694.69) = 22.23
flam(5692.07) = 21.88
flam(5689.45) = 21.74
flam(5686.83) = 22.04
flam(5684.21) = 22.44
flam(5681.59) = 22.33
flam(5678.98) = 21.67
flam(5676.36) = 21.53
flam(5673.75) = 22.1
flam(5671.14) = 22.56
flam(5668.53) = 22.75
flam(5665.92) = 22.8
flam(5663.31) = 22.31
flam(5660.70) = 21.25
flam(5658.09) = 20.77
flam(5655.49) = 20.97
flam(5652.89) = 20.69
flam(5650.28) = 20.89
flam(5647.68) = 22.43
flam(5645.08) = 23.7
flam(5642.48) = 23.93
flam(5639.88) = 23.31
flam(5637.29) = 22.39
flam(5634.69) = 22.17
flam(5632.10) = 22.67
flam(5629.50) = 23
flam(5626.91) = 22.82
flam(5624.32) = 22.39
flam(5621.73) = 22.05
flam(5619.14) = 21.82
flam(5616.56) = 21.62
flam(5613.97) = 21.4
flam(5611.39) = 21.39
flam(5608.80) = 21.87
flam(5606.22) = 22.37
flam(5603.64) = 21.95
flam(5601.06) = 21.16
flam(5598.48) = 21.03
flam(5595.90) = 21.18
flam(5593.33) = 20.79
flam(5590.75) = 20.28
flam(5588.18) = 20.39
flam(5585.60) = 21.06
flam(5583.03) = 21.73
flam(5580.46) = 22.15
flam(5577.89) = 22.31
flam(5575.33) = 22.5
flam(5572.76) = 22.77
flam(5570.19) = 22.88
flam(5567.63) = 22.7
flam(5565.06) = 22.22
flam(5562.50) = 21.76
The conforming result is 0.2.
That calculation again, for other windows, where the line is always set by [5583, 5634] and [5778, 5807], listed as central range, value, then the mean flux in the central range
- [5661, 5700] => -0.9 angstrom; 22.1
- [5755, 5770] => -0.7 angstrom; 22.5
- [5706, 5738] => -0.8 angstrom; 22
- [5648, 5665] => 0.3 angstrom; 21.3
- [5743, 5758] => -0.2 angstrom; 21.8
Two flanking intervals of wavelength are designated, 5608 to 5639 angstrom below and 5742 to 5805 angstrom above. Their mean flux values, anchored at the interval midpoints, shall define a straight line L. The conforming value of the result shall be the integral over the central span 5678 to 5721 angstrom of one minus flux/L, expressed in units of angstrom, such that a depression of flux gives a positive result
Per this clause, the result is -0.1 angstrom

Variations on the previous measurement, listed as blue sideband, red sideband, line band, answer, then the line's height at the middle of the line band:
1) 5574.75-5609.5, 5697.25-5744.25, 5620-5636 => -0.6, 21.6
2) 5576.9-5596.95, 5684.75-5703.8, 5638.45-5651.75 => -0.8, 21.5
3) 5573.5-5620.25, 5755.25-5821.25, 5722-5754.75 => -0.5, 21.8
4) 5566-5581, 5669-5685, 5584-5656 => 1.6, 22.4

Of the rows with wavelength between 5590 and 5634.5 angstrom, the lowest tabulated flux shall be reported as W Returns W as 20.28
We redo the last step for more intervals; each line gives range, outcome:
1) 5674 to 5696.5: 21.53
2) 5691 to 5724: 21.08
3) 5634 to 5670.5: 20.69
